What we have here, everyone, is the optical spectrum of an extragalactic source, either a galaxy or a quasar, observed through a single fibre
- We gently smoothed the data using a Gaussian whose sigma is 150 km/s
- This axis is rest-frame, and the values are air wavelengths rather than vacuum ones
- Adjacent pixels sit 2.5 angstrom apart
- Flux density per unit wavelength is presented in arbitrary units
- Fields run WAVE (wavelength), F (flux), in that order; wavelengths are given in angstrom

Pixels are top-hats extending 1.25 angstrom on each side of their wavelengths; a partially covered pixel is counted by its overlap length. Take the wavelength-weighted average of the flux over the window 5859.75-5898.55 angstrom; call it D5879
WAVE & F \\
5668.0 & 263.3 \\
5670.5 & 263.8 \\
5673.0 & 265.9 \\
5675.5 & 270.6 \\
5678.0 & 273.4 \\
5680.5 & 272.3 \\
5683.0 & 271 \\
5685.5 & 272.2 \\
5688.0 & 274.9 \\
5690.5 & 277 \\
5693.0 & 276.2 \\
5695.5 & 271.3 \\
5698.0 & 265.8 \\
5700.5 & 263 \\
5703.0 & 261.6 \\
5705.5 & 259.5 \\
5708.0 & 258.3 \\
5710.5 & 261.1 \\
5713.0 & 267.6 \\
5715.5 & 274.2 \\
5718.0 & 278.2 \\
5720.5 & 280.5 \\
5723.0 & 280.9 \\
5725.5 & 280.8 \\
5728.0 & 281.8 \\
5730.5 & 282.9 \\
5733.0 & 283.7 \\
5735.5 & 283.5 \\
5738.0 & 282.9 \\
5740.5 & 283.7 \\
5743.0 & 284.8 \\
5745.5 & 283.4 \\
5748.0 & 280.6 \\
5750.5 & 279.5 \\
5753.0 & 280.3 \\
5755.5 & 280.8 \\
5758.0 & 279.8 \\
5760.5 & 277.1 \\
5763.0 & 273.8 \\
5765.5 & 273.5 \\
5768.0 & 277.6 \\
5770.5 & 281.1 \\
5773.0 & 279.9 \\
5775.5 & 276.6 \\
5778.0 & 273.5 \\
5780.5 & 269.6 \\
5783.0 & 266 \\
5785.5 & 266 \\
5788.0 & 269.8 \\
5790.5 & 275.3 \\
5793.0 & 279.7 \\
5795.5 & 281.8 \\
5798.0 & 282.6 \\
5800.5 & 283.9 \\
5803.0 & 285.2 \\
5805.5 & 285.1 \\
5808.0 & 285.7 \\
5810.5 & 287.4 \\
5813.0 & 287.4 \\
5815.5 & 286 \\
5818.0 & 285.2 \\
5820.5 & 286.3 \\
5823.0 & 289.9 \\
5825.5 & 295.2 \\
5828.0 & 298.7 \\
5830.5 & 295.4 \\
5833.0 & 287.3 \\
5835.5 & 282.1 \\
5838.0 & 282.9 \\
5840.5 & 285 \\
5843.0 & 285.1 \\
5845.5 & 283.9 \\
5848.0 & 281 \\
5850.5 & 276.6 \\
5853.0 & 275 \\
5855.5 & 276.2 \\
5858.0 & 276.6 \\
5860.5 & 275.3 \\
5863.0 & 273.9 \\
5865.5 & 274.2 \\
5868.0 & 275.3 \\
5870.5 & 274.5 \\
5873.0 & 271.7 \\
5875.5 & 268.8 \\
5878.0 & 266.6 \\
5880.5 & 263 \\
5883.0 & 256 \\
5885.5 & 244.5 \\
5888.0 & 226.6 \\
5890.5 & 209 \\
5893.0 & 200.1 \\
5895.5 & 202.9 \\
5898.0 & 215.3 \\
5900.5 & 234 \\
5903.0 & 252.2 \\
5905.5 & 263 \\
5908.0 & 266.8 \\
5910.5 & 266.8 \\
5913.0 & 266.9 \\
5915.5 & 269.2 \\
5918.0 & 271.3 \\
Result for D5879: 250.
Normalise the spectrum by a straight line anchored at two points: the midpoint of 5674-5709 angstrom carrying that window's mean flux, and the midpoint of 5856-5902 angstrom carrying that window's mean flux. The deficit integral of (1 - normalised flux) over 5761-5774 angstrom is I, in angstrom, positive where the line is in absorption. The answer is -0.76 angstrom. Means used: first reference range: 269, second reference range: 251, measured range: 277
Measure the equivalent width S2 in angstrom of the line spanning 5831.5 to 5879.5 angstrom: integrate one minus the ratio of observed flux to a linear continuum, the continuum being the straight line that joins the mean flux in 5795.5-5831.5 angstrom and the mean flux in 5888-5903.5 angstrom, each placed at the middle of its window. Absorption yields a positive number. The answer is -4.9 angstrom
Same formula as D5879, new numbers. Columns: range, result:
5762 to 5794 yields 274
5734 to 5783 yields 279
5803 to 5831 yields 289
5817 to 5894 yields 272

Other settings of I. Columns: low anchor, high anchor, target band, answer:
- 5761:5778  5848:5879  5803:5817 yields -0.5 angstrom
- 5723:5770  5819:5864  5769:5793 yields 0.7 angstrom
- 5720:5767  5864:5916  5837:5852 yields -1.3 angstrom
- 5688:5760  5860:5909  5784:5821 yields -2.6 angstrom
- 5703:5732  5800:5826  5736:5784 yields 0.1 angstrom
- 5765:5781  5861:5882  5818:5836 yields -1.1 angstrom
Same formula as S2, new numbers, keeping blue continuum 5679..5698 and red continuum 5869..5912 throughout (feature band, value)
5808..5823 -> -1.8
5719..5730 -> -0.5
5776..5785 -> -0.3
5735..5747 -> -0.8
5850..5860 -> -1.0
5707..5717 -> 0.2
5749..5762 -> -0.8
